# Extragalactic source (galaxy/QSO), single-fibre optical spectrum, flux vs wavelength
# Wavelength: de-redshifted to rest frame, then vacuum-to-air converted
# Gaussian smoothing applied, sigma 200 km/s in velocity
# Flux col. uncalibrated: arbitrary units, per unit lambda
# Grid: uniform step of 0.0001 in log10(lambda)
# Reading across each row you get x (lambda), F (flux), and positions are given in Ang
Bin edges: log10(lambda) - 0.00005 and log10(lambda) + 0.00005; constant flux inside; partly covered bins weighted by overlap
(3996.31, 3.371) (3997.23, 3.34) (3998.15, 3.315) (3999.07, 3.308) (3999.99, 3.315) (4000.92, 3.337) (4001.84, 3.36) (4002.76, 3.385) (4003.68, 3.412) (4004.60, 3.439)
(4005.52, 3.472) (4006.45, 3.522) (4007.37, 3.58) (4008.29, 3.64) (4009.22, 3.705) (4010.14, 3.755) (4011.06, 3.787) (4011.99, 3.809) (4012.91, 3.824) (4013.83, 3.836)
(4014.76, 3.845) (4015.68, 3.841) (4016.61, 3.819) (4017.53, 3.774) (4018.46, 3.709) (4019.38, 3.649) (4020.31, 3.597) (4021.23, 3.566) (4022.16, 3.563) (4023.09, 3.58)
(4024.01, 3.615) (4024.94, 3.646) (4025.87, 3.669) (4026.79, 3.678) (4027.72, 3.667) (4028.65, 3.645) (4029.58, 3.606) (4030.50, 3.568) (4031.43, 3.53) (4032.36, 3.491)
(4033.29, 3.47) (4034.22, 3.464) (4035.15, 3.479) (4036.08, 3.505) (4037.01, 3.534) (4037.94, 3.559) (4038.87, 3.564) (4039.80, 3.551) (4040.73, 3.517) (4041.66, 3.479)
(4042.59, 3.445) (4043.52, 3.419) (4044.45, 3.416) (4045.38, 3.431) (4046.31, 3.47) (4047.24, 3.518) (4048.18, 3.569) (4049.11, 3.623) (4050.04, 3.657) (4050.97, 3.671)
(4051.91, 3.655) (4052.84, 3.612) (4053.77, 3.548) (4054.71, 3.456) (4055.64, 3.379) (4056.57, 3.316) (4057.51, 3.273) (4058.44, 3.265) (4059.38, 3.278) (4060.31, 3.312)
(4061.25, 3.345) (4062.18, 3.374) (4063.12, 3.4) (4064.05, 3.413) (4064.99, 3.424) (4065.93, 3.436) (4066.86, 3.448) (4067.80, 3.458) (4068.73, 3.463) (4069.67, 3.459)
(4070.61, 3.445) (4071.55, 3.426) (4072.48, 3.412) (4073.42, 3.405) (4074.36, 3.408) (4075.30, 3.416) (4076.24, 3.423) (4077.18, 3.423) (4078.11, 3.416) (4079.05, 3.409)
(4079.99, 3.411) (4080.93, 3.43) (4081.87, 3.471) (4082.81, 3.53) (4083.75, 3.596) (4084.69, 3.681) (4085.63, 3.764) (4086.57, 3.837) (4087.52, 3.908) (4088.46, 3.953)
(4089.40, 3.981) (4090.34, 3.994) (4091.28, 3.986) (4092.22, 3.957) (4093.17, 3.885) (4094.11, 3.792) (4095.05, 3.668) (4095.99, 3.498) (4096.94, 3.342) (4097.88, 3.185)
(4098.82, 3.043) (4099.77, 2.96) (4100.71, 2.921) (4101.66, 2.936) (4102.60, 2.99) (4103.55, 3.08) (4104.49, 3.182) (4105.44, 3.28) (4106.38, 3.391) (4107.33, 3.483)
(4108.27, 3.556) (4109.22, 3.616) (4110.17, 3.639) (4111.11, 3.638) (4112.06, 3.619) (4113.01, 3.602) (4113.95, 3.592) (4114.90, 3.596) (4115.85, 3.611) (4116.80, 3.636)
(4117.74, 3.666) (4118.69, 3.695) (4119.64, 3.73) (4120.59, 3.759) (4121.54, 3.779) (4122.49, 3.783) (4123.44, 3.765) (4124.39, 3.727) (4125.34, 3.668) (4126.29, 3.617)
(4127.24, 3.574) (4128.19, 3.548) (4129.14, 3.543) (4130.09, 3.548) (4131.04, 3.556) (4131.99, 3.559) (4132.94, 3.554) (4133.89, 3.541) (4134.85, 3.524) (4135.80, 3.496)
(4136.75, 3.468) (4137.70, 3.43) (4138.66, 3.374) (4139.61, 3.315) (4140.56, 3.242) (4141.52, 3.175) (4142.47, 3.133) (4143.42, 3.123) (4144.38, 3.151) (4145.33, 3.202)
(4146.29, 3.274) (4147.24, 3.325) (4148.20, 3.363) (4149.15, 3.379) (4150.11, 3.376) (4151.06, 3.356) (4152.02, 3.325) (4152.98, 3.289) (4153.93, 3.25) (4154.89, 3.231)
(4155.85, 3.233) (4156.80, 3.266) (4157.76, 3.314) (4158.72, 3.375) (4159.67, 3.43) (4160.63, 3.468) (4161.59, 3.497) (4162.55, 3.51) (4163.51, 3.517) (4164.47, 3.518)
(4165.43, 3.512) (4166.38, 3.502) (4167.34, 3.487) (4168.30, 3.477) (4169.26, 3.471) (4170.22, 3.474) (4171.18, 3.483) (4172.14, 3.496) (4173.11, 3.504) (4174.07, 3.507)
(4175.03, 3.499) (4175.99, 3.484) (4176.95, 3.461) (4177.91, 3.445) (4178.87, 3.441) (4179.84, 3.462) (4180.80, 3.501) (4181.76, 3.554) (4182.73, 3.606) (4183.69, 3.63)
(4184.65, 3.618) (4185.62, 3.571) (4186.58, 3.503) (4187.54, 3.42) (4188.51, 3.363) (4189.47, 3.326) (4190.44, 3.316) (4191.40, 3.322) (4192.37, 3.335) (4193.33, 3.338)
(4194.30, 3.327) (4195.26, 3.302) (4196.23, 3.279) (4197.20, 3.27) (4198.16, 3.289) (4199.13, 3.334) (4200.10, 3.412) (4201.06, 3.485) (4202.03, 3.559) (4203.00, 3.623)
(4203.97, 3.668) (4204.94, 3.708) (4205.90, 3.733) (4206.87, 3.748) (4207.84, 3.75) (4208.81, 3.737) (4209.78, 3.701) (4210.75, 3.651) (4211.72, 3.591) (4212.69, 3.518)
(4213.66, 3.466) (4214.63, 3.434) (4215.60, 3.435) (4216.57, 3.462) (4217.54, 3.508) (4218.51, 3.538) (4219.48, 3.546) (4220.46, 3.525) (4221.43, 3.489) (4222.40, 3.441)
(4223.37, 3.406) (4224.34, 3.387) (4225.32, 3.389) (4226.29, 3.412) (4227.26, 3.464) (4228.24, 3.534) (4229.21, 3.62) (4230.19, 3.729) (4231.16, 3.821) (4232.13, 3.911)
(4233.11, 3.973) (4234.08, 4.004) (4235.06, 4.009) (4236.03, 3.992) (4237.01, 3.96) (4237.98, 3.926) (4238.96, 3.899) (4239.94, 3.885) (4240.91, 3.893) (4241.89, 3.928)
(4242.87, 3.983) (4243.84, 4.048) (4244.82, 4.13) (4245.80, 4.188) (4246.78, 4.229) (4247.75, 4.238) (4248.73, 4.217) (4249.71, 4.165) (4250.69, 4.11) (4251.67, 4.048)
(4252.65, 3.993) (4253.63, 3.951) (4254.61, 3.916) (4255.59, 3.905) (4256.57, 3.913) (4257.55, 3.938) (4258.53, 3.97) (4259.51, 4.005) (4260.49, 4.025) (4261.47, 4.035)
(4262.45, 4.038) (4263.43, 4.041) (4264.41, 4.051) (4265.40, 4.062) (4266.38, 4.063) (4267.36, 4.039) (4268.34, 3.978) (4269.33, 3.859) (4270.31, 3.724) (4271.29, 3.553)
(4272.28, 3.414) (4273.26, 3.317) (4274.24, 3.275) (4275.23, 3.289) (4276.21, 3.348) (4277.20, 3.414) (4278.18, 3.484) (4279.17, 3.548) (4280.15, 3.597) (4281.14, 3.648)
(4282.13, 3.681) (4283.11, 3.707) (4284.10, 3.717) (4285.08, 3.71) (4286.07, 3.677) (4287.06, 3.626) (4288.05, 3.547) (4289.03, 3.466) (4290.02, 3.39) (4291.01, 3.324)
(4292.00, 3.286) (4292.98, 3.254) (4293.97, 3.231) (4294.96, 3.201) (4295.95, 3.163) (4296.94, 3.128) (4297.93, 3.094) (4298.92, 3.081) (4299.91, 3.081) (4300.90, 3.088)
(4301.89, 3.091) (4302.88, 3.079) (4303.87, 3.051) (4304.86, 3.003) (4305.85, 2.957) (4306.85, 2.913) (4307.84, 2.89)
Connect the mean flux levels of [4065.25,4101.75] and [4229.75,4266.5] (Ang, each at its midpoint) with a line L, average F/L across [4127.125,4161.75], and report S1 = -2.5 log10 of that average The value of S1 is 0.10 mag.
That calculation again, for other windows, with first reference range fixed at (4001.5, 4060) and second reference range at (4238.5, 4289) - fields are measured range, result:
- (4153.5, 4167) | 0.10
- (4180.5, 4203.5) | 0.10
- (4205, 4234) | 0.06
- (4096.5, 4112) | 0.12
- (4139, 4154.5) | 0.14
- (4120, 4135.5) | 0.02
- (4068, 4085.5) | 0.05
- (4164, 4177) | 0.07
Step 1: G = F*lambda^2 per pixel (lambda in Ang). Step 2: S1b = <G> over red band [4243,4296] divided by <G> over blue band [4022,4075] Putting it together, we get 1.20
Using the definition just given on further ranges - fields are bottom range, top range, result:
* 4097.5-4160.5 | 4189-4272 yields 1.15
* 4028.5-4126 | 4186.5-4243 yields 1.09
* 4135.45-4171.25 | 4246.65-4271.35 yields 1.25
